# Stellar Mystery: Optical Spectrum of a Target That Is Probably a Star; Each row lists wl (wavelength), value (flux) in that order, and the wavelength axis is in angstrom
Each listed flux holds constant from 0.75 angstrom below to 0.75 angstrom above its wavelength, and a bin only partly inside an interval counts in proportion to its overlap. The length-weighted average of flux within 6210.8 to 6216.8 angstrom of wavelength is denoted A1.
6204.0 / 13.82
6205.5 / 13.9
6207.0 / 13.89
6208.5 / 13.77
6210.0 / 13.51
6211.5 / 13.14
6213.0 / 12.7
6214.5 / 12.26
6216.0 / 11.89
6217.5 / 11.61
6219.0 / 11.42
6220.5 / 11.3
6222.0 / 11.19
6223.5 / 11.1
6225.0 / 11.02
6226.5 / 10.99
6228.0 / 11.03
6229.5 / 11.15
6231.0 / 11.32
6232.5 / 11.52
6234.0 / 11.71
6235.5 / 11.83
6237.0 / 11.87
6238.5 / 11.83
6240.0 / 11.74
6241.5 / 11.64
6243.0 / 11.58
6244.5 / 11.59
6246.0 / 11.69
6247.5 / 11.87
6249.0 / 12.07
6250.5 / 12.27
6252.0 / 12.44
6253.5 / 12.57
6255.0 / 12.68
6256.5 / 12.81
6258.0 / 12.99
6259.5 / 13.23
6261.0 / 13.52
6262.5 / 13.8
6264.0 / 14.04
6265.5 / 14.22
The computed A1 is 12.5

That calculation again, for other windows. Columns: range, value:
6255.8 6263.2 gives 13.3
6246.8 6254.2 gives 12.2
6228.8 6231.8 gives 11.2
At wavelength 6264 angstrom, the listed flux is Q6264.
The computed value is 14.04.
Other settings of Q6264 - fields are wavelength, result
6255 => 12.68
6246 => 11.69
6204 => 13.82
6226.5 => 10.99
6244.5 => 11.59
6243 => 11.58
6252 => 12.44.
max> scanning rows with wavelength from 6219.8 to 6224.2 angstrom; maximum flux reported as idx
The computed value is 11.3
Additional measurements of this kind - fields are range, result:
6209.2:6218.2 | 13.51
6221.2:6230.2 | 11.19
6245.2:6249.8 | 12.07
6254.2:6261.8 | 13.52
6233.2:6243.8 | 11.87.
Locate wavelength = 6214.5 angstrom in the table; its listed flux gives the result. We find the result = 12.26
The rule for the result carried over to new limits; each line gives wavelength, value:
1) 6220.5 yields 11.3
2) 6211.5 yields 13.14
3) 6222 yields 11.19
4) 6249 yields 12.07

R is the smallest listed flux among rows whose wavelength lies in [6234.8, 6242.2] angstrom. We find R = 11.64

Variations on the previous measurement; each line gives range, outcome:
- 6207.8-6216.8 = 11.89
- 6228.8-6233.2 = 11.15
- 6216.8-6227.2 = 10.99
